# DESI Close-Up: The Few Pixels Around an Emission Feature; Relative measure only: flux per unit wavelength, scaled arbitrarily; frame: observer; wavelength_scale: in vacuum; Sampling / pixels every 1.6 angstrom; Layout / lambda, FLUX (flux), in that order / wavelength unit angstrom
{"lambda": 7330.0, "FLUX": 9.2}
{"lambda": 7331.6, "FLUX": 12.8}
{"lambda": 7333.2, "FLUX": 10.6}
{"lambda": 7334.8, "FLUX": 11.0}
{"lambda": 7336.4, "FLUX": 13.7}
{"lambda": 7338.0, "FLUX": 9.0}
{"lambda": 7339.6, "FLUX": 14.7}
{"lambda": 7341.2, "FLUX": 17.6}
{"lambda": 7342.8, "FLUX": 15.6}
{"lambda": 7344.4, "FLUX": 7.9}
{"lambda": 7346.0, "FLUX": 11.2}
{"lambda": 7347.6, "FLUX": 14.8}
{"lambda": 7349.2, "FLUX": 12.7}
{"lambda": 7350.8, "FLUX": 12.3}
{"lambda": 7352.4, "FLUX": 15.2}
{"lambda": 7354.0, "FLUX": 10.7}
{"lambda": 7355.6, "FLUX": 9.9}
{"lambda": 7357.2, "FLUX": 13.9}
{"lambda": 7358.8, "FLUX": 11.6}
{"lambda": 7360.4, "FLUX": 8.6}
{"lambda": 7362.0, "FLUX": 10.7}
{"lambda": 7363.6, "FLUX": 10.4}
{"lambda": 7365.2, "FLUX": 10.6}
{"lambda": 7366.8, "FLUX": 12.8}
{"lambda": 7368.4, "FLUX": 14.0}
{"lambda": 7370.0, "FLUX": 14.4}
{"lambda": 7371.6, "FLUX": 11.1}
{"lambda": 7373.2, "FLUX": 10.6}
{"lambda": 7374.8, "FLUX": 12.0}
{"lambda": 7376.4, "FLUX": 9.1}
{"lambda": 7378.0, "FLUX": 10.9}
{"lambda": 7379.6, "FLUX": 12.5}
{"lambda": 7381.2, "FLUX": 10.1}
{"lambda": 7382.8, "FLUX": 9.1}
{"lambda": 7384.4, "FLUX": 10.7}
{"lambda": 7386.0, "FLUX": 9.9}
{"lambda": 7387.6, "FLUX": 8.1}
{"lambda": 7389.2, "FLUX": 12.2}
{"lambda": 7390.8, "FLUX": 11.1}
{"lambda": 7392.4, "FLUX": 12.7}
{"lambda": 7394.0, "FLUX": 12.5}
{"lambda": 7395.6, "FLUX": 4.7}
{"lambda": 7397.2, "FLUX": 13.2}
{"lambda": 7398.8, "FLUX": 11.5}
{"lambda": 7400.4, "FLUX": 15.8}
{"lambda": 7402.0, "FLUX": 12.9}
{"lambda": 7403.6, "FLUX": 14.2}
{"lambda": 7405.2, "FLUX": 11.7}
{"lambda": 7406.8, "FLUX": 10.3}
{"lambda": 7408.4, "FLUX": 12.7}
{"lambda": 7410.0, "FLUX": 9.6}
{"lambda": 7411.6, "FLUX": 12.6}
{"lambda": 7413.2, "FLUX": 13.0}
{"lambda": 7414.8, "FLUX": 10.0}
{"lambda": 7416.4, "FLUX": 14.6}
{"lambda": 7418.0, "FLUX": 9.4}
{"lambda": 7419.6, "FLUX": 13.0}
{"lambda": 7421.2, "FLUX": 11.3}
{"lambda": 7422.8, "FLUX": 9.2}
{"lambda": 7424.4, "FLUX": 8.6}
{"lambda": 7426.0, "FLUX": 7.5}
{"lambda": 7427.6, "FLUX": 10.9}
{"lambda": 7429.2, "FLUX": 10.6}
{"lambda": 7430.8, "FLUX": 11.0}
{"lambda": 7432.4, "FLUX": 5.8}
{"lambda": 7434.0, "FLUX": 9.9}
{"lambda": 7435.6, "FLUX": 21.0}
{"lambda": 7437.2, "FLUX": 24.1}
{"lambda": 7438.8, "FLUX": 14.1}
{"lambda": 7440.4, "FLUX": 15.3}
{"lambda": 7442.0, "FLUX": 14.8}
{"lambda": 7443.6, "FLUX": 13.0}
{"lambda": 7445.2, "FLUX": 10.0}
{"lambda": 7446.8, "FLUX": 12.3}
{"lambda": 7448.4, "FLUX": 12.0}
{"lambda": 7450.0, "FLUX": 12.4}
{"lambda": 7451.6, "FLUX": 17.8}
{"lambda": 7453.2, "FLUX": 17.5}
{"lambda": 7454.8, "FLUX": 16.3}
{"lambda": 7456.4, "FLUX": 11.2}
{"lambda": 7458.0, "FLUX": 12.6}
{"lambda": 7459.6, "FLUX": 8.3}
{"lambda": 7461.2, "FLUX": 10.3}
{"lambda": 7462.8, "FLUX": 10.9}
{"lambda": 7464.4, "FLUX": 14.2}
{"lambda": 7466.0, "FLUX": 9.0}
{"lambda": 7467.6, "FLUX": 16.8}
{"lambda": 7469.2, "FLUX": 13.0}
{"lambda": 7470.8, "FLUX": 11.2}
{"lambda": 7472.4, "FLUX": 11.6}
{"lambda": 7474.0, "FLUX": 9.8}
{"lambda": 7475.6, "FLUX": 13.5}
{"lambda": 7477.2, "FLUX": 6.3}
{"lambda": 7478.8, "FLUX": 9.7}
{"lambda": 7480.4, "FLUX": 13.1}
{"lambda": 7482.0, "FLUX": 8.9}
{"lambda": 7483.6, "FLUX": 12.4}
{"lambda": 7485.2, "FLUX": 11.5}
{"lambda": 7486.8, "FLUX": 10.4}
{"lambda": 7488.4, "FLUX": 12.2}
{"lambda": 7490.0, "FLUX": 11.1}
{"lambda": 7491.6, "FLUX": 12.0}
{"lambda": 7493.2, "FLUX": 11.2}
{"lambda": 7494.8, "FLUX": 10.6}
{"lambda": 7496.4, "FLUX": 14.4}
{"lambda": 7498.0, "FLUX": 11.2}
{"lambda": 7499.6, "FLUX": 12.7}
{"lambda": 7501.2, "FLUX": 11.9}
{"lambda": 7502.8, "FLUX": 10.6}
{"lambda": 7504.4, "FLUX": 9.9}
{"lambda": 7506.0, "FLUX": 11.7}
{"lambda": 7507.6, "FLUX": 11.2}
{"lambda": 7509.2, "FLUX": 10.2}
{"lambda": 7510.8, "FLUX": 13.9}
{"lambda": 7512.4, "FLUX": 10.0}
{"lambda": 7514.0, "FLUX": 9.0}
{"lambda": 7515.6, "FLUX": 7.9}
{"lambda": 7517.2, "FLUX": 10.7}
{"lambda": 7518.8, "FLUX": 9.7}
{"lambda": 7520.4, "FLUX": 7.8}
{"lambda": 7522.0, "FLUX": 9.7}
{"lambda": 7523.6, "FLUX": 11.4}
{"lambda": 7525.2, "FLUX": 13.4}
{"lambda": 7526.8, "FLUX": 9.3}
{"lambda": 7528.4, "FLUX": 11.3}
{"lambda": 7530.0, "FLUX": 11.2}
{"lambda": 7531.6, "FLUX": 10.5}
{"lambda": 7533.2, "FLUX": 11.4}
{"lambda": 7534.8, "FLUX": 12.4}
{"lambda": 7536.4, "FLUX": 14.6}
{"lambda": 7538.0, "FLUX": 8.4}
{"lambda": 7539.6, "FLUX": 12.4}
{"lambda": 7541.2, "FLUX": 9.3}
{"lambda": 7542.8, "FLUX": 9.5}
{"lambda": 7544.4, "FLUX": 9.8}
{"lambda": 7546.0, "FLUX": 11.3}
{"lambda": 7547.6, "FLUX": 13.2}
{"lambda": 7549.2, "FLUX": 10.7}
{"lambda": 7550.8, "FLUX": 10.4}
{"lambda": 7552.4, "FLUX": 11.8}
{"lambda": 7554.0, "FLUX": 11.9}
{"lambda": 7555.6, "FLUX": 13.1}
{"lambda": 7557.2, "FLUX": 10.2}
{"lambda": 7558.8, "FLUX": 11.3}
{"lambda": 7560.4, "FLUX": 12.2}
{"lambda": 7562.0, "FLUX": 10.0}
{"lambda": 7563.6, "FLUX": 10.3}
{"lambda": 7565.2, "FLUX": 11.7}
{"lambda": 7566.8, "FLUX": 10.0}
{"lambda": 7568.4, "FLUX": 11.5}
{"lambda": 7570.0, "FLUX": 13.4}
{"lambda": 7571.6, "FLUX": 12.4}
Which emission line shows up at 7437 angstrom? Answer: [S II]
